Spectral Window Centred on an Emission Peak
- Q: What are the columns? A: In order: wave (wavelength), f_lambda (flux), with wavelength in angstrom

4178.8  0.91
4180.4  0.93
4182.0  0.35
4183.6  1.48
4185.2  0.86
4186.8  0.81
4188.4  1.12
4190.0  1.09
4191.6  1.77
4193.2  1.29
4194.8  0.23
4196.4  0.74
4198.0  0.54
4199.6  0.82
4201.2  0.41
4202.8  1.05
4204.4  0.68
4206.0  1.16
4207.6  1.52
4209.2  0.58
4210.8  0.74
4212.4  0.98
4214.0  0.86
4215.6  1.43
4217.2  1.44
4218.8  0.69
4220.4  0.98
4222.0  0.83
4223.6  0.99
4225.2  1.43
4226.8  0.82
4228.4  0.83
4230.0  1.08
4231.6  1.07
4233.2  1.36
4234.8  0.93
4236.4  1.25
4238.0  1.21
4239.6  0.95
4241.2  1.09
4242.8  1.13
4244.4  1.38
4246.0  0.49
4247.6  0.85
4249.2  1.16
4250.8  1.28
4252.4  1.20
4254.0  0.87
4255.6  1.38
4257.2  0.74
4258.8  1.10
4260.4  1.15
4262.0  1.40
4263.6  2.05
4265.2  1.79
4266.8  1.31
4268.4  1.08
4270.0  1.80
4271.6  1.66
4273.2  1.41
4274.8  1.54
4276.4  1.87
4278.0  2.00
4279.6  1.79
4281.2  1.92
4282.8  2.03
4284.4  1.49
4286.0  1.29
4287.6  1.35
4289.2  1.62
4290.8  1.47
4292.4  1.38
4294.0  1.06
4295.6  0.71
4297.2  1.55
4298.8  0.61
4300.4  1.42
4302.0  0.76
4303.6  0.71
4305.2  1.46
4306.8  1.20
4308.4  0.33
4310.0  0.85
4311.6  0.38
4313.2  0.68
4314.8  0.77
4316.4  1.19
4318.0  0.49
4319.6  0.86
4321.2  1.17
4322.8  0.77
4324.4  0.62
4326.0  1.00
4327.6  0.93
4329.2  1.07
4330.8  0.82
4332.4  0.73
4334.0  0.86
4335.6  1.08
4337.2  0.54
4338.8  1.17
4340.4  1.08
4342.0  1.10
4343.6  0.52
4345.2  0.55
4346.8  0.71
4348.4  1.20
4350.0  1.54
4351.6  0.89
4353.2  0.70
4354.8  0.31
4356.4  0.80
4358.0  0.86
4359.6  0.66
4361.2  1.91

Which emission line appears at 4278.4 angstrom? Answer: Mg II 2798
